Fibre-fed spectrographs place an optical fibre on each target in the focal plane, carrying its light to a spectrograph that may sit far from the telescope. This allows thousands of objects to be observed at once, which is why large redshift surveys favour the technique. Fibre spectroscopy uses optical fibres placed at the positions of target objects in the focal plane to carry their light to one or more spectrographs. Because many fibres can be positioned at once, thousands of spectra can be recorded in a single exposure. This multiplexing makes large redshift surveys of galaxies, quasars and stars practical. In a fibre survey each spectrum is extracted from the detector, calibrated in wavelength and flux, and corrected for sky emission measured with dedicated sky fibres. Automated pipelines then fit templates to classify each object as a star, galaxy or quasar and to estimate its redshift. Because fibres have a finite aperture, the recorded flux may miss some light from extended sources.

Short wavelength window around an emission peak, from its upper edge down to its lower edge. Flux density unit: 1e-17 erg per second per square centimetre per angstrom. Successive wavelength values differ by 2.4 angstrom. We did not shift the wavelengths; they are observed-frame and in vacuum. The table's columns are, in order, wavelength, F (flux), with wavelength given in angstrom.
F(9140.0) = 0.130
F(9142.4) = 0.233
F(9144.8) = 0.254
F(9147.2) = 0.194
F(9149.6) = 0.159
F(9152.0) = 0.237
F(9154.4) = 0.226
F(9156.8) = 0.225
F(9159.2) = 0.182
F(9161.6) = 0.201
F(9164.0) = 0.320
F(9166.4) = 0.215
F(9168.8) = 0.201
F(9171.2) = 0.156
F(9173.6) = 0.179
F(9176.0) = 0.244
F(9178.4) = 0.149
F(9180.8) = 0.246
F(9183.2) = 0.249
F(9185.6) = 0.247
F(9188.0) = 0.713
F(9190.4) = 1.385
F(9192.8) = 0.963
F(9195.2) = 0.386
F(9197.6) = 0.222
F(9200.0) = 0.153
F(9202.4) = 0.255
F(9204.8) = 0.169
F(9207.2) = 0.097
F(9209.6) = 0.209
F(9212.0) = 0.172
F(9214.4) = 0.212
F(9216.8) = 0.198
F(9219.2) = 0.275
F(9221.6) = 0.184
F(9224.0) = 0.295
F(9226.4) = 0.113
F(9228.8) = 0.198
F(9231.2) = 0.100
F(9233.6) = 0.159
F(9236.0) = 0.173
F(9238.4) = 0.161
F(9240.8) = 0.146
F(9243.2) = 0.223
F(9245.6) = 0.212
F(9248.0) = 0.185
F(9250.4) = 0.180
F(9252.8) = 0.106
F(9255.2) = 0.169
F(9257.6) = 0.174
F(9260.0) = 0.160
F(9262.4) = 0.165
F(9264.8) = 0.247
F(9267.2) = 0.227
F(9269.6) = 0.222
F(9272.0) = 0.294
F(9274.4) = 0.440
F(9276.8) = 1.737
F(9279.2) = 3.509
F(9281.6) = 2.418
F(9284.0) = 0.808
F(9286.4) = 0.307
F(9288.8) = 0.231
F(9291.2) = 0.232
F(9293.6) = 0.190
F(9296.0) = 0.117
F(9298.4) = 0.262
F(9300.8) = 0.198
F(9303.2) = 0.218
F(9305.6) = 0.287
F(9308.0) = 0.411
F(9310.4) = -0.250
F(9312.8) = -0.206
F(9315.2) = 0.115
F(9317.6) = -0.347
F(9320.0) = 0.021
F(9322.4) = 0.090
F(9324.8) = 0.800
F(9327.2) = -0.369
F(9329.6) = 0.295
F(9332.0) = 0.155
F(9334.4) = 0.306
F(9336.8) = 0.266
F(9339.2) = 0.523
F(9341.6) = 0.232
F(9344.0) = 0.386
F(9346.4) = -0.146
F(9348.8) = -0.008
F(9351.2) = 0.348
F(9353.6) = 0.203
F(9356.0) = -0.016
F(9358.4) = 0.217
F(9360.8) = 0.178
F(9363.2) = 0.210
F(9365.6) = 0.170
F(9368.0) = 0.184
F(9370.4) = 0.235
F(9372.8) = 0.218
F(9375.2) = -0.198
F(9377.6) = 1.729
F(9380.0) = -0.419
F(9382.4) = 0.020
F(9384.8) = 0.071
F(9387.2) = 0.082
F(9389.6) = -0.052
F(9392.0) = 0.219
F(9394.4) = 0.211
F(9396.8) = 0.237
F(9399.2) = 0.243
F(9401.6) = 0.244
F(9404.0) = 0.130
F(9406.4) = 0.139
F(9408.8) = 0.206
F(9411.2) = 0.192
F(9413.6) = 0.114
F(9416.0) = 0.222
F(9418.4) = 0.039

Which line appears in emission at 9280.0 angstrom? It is [O III] 5007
